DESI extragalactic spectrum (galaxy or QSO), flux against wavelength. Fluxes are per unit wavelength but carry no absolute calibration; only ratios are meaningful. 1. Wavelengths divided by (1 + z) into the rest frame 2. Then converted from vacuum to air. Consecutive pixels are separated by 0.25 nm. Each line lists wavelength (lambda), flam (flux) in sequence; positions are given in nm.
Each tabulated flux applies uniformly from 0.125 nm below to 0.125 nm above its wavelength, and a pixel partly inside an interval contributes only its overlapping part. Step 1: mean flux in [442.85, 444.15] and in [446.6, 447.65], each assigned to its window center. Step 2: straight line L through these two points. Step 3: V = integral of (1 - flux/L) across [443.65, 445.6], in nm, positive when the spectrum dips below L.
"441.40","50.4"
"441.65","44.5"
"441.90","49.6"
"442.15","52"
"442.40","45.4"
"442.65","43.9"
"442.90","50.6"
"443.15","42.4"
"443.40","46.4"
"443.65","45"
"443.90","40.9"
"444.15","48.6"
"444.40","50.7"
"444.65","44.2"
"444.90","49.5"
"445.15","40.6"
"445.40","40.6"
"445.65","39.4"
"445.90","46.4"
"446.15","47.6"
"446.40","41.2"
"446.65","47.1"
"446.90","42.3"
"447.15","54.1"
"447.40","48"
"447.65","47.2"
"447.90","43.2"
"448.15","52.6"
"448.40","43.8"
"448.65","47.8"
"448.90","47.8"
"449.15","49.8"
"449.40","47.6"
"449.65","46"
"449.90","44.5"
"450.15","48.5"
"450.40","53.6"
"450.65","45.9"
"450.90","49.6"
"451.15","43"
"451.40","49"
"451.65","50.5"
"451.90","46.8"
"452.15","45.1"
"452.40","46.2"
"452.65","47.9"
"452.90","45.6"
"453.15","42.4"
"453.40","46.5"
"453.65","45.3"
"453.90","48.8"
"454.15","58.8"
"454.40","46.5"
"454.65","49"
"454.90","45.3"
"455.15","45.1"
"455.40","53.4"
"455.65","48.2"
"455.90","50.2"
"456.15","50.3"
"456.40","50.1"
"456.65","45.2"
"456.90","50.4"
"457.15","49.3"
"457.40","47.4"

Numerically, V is 0.05 nm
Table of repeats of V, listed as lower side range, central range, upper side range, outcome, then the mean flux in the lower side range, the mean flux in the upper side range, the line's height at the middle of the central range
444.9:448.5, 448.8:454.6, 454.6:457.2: -0.05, 45.4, 48.8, 47.2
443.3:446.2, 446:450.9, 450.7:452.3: -0.12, 44.9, 47.2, 46.2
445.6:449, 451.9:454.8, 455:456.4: 0.07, 46.5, 49.4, 48.6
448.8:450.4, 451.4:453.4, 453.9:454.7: 0.13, 47.8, 51.3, 49.9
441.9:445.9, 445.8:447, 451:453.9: 0.02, 45.5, 46.3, 45.8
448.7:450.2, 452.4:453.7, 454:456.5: 0.08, 47.3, 49.7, 48.8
